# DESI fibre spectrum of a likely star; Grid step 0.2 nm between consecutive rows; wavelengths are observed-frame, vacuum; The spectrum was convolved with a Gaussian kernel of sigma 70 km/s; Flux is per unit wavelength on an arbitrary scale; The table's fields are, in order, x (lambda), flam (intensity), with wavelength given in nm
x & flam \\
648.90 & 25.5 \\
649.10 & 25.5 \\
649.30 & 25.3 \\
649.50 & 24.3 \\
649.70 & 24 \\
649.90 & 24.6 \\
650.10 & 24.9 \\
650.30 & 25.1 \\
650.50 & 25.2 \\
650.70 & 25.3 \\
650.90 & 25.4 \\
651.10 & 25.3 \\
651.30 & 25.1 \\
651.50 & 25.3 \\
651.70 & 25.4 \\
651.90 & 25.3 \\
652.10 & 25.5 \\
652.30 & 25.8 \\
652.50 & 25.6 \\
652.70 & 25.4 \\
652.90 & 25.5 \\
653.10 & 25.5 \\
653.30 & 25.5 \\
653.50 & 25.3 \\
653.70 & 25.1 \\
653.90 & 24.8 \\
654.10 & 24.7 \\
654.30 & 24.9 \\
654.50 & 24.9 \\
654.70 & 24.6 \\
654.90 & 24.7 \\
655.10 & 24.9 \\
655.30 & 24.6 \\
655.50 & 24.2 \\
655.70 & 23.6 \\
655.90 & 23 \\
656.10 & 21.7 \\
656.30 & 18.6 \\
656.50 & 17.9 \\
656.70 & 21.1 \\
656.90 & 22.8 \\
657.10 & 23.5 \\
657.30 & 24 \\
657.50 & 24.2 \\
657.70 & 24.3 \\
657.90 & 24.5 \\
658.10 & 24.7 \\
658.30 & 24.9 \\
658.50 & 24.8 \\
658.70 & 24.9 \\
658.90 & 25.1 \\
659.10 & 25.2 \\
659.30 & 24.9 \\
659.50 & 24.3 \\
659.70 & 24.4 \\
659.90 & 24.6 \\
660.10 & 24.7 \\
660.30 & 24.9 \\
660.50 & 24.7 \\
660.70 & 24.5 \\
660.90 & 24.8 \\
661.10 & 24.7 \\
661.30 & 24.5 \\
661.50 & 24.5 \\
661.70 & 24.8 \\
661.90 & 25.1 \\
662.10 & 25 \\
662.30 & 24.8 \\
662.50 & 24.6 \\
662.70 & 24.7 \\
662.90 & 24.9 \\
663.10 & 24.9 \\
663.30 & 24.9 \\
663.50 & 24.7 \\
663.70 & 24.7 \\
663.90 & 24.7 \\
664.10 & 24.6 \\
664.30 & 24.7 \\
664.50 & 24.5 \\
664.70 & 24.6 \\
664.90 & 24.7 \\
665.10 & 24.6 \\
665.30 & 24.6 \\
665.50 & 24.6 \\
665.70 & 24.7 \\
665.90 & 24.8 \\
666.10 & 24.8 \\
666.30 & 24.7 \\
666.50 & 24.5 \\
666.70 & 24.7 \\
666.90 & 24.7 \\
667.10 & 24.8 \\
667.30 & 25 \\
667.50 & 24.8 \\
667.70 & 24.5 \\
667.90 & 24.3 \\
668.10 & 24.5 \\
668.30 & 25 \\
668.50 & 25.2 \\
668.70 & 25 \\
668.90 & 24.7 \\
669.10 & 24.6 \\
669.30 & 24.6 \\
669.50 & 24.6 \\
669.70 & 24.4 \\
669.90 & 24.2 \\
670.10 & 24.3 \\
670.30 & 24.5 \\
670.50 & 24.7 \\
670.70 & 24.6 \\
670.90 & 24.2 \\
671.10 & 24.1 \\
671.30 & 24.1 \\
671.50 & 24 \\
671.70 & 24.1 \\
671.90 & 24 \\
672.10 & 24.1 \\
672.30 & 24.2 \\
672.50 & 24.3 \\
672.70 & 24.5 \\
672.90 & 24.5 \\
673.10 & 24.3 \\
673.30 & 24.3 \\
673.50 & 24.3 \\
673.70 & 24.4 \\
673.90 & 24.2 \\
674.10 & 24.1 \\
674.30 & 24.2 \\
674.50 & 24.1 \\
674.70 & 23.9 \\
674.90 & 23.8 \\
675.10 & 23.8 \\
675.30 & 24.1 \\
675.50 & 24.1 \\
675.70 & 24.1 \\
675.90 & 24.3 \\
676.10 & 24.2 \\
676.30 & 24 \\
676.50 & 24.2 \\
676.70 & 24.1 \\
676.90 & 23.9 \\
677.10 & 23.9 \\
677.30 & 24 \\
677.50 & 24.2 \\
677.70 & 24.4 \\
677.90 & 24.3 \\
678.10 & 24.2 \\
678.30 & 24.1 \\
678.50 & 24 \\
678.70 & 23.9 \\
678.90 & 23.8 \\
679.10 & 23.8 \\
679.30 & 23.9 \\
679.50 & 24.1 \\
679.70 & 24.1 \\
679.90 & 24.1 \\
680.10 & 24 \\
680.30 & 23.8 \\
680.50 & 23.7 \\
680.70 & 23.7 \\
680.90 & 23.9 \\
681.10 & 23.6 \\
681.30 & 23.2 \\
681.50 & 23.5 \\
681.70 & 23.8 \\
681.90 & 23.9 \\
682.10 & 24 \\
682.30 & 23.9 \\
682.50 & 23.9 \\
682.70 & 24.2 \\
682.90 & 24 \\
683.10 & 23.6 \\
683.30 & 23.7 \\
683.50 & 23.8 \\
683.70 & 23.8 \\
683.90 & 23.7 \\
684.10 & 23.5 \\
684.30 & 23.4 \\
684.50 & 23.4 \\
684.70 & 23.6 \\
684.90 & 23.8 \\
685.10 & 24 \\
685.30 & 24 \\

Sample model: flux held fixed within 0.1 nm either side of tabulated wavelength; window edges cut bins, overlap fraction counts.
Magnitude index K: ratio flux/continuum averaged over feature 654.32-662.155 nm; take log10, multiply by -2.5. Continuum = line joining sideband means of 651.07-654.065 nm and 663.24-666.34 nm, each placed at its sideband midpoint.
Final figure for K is 0.04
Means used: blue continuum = 25.3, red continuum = 24.7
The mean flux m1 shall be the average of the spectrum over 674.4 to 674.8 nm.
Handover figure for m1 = 24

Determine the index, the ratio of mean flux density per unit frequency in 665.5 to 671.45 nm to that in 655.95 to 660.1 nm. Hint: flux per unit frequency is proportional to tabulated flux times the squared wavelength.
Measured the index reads 1.1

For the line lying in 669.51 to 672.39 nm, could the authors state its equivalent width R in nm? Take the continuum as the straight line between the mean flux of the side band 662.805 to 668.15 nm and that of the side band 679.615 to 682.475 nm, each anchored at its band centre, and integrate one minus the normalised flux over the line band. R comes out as 0.01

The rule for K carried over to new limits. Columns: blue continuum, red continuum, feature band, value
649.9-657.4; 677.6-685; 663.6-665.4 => -0.022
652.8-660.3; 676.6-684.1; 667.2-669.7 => -0.032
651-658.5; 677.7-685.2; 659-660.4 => -0.024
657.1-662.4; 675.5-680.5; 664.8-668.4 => -0.011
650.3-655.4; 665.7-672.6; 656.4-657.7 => 0.119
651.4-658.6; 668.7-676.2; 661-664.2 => -0.023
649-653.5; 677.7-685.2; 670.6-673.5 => 0.001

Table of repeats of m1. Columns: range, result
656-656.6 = 19.4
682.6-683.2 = 23.9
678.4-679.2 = 23.9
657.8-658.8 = 24.8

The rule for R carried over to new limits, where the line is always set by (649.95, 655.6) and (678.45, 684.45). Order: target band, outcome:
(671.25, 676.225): 0.00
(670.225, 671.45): 0.00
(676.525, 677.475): 0.00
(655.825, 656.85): 0.18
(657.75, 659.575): 0.00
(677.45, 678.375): -0.01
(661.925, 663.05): -0.01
